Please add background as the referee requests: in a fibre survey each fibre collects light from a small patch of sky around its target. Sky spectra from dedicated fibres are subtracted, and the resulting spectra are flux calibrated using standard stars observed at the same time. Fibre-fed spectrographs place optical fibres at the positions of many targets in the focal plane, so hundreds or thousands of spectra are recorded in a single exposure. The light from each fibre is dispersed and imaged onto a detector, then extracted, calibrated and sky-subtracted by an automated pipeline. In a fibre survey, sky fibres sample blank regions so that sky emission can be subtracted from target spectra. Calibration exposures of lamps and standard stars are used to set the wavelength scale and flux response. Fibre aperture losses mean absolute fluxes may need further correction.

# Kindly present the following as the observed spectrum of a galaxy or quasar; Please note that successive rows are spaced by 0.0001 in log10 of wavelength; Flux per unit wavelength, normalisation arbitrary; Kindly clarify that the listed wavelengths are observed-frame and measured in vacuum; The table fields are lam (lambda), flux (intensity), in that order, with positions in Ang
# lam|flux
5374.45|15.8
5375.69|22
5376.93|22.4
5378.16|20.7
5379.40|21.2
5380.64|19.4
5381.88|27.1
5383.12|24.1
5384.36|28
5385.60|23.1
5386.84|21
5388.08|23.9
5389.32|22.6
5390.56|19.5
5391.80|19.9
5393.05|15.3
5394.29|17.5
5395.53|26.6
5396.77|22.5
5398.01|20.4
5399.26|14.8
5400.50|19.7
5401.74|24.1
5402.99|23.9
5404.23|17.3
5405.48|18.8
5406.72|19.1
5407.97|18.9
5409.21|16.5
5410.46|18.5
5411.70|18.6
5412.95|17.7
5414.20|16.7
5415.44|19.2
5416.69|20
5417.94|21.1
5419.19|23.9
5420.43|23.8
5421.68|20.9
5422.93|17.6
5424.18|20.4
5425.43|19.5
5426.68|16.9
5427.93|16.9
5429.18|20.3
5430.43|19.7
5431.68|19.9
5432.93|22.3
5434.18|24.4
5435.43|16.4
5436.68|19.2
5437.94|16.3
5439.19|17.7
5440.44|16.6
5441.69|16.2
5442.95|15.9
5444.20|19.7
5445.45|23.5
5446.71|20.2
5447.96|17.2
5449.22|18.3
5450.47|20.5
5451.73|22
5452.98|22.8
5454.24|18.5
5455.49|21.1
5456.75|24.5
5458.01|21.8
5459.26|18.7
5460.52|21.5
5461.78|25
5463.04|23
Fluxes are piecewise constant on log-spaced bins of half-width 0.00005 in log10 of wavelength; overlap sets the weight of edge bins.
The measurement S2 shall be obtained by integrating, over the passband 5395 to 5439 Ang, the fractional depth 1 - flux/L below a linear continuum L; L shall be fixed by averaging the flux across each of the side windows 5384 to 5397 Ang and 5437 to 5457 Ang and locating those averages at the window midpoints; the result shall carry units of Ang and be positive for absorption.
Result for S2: 1.7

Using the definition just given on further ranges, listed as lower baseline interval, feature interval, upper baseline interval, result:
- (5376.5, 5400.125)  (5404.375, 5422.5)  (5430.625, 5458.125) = 1.1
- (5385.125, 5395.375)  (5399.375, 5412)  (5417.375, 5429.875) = 0.6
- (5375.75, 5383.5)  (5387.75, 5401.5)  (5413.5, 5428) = 0.8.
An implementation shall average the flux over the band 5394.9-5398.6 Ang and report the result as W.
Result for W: 23.2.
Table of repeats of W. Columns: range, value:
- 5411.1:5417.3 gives 18.4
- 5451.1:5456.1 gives 21.1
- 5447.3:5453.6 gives 20.2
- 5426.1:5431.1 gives 18.5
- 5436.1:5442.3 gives 17.2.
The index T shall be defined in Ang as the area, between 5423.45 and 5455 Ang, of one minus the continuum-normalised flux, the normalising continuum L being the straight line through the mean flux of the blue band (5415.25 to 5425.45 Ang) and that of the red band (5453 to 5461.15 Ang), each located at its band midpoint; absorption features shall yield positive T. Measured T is 2.6 Ang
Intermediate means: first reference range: 20.8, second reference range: 21.1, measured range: 19.3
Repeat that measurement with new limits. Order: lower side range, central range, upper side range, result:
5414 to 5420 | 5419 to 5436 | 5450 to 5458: 0.6 Ang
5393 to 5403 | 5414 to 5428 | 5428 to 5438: 0.1 Ang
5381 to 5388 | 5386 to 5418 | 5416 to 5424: 4.3 Ang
